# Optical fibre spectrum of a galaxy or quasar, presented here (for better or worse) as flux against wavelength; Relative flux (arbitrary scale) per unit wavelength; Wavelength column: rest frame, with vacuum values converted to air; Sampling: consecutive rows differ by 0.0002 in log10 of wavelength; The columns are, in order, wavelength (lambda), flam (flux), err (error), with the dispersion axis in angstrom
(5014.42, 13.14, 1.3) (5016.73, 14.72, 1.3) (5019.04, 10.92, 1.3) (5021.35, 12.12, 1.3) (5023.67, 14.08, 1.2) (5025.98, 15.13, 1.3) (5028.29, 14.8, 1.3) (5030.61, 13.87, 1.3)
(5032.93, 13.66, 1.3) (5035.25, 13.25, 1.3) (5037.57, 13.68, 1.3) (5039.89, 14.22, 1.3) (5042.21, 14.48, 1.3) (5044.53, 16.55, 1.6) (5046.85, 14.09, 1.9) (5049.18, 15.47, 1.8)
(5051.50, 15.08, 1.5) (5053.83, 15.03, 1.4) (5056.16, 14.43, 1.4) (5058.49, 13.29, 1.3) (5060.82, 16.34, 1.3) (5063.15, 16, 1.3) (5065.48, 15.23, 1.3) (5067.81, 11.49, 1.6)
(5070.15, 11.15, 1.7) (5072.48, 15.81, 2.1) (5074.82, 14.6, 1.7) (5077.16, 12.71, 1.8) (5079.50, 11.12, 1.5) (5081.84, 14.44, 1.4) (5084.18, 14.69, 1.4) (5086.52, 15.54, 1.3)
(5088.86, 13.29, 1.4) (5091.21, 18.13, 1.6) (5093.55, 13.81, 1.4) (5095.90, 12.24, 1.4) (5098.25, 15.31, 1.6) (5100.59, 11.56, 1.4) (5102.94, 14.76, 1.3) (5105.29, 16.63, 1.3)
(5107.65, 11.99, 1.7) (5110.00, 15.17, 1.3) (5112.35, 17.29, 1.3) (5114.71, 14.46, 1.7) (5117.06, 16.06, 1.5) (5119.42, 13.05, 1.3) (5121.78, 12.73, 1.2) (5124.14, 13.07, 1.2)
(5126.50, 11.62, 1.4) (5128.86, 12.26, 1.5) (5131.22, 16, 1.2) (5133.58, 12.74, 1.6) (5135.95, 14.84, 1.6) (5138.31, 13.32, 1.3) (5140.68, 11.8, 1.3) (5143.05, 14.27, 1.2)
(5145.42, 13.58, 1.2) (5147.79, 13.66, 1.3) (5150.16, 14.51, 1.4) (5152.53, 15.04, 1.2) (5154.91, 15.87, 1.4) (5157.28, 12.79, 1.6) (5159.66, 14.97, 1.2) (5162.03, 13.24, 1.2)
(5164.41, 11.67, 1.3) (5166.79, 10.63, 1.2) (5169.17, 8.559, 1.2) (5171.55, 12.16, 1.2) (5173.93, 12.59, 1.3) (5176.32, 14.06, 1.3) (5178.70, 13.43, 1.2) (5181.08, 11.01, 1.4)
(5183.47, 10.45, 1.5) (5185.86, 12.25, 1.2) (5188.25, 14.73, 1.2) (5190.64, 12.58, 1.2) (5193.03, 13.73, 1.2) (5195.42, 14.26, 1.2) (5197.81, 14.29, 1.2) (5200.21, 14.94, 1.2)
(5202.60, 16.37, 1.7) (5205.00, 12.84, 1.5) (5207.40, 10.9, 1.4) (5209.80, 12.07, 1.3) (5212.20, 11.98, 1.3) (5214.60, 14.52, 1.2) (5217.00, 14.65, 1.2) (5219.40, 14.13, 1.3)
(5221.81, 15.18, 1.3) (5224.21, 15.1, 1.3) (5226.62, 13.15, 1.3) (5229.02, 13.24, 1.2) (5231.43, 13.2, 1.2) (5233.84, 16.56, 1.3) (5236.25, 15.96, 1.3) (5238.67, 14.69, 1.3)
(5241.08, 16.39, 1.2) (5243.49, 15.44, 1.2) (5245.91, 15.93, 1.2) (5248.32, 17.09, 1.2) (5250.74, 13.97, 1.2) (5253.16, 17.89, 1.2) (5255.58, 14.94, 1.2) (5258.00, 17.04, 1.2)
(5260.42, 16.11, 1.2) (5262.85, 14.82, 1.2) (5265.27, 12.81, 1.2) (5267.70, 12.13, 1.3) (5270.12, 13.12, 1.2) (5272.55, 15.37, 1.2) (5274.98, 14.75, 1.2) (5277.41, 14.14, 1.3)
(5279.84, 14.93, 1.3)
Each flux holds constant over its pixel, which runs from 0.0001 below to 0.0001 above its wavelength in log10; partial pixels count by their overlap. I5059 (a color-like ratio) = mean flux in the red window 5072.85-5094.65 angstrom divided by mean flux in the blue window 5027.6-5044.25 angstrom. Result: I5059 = 1.0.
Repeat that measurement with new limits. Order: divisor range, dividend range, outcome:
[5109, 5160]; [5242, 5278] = 1.07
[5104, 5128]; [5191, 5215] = 0.95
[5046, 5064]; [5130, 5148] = 0.92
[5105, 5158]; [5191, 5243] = 1.01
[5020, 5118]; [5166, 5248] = 0.95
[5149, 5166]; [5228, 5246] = 1.09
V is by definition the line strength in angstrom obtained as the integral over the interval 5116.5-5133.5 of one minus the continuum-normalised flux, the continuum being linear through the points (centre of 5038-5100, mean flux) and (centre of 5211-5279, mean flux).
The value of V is 1.3 angstrom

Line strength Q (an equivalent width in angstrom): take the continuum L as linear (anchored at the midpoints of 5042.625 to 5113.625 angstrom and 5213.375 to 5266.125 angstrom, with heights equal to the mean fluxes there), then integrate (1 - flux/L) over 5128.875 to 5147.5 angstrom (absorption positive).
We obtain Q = 1.3 angstrom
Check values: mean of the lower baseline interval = 14.4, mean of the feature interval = 13.7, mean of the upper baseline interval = 15.1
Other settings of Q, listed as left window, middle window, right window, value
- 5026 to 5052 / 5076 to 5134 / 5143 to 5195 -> -1.4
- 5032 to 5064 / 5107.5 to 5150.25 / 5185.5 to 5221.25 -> 1.0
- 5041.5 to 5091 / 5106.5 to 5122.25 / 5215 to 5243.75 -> 0.0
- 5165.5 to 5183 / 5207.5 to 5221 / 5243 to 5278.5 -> 0.0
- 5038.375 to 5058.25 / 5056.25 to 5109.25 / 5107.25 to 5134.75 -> 1.0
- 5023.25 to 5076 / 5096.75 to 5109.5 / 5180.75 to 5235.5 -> 0.1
